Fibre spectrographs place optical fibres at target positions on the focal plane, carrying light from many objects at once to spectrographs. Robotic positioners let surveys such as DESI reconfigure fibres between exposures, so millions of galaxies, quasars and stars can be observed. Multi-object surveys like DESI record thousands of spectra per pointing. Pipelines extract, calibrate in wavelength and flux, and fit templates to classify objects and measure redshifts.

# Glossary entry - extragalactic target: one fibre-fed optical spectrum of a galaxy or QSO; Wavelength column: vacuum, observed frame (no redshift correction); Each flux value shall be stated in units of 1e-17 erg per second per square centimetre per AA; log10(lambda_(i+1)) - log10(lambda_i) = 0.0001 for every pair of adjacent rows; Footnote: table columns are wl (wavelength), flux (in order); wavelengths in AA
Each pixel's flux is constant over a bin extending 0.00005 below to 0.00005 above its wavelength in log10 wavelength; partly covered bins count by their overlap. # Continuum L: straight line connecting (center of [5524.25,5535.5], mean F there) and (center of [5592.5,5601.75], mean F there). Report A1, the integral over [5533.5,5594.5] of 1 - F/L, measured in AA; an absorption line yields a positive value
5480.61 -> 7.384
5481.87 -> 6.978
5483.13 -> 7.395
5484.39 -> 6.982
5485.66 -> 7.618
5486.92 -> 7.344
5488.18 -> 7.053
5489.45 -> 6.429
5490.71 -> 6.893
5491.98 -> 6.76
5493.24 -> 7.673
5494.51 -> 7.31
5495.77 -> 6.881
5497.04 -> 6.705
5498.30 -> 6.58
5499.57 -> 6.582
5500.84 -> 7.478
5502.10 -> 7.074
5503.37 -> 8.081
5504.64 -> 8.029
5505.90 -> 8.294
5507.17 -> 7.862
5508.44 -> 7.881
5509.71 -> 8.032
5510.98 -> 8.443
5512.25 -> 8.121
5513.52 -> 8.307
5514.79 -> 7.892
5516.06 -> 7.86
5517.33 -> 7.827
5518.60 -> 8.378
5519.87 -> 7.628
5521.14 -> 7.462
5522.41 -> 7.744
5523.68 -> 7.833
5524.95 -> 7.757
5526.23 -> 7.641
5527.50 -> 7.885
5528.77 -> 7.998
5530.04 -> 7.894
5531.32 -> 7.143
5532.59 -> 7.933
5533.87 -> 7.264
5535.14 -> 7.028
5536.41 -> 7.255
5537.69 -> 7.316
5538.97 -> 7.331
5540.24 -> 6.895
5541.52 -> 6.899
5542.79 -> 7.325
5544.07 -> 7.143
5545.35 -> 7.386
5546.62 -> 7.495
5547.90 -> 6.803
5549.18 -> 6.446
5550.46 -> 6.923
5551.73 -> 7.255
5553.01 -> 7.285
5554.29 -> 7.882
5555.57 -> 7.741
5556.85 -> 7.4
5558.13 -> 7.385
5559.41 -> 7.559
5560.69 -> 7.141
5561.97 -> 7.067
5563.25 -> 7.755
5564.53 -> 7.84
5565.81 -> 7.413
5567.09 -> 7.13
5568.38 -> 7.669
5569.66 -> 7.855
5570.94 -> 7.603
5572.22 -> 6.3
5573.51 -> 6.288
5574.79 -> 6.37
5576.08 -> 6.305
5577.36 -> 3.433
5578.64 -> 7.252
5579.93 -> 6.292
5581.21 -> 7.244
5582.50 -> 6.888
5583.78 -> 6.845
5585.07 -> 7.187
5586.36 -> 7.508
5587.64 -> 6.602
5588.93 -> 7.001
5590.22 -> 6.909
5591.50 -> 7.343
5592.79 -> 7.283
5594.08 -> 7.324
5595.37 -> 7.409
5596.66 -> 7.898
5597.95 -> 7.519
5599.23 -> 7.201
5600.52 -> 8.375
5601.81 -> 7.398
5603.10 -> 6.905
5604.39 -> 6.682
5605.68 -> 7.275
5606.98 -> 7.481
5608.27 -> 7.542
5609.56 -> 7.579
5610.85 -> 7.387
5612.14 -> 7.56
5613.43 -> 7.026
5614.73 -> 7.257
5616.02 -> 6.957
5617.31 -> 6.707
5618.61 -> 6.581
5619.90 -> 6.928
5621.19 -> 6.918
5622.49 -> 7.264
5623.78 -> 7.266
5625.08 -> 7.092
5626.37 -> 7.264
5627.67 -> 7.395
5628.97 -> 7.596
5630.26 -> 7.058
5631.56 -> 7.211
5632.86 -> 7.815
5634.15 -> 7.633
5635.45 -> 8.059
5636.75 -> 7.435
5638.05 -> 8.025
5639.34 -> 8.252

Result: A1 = 4.2 AA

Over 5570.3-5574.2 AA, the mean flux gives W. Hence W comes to 6.73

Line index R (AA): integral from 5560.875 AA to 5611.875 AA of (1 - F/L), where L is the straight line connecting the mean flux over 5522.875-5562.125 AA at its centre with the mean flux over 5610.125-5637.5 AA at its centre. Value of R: 1.4 AA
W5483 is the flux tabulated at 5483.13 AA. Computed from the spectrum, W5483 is 7.395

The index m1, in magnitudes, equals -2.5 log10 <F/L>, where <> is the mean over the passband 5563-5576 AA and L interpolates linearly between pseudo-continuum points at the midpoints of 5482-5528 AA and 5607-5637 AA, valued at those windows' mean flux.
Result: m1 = 0.04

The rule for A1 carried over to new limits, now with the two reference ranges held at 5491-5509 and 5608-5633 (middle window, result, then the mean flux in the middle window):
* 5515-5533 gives -1.12 AA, 7.79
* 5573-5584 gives 1.44 AA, 6.31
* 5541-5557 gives 0.15 AA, 7.23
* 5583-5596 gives 0.19 AA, 7.14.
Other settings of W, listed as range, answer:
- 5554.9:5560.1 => 7.52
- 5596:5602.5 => 7.68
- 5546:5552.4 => 6.98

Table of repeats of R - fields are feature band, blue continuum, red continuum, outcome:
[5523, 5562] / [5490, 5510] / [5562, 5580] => -1.7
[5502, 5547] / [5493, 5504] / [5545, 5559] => -3.0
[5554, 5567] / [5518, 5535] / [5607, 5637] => 0.1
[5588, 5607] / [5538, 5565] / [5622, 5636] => 0.1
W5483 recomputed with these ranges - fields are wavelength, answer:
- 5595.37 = 7.409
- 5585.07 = 7.187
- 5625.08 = 7.092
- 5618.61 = 6.581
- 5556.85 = 7.4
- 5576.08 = 6.305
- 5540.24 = 6.895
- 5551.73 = 7.255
